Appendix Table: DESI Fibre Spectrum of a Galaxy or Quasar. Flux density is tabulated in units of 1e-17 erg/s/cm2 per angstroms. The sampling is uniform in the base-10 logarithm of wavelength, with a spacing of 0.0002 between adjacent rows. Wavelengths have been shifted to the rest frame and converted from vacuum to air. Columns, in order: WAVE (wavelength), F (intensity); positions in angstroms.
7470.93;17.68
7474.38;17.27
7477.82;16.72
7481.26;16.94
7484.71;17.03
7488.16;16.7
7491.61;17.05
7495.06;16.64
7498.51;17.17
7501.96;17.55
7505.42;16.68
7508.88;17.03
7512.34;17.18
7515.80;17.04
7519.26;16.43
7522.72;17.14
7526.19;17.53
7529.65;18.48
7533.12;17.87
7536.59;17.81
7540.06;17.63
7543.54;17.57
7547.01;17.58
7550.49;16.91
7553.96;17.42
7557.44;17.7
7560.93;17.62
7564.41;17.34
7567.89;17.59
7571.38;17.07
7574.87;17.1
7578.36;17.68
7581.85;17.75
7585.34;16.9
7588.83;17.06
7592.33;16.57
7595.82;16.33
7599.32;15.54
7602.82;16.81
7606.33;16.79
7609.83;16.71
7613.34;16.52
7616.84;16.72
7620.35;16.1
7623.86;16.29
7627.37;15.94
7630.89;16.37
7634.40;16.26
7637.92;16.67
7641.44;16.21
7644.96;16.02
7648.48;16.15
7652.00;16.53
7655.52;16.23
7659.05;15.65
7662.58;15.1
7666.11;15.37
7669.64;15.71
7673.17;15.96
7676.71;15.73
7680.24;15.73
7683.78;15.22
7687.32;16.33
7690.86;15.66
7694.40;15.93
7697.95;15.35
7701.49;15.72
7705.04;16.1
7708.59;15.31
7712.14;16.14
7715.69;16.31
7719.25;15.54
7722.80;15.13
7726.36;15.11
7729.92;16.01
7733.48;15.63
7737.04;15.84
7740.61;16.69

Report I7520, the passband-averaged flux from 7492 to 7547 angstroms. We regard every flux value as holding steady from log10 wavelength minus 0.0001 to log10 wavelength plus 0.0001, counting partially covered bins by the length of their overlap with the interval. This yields 17.3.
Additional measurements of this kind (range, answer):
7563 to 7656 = 16.6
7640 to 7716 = 15.8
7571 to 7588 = 17.3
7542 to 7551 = 17.4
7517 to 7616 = 17.2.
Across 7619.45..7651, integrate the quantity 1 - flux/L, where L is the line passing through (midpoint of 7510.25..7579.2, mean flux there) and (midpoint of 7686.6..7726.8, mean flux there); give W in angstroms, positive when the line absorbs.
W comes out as 0.46 angstroms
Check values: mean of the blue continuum 17.4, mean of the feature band 16.2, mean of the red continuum 15.7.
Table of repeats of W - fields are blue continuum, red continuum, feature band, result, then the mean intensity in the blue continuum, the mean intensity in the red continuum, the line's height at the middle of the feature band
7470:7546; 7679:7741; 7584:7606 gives 0.1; 17.2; 15.7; 16.6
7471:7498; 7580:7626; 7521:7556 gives -1.6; 17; 16.6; 16.8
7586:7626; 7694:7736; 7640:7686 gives 0.7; 16.5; 15.7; 16.1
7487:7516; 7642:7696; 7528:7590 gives -3.4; 17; 15.8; 16.6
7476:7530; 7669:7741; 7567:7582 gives -0.7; 17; 15.8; 16.6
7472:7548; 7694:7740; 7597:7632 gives 0.2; 17.2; 15.7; 16.5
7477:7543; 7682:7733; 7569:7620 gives -0.8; 17.2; 15.7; 16.6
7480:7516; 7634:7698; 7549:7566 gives -0.8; 17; 15.9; 16.6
